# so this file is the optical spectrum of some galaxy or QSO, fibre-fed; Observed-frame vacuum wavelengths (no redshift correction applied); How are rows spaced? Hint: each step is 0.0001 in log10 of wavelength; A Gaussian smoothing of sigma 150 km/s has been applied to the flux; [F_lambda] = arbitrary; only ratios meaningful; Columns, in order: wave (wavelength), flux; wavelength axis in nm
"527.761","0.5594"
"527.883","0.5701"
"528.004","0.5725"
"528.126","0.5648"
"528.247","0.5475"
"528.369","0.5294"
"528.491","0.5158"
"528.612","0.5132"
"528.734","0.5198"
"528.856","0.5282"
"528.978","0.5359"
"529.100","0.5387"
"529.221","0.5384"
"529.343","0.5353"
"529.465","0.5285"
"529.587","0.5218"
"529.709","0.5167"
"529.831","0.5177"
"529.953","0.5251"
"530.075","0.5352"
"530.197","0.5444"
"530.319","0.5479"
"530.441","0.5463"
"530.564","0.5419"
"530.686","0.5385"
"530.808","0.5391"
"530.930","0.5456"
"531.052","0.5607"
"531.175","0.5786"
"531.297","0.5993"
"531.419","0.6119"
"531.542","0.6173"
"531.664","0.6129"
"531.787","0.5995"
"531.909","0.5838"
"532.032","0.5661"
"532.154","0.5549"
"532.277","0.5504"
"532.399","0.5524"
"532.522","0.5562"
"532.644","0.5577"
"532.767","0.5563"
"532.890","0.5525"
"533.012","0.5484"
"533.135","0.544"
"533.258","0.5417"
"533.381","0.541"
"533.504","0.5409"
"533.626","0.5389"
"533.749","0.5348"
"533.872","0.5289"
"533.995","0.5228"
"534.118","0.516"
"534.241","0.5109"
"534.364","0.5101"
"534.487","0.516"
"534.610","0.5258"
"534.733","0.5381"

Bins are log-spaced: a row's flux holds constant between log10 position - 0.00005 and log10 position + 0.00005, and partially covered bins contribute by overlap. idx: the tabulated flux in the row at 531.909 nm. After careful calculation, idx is 0.5838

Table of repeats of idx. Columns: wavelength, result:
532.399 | 0.5524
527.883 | 0.5701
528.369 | 0.5294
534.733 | 0.5381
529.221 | 0.5384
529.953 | 0.5251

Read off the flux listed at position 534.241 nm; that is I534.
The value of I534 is 0.5109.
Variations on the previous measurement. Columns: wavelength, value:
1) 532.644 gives 0.5577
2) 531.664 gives 0.6129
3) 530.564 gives 0.5419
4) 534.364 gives 0.5101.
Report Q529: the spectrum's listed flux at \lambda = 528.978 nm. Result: 0.5359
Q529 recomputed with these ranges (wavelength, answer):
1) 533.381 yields 0.541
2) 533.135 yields 0.544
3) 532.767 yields 0.5563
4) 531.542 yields 0.6173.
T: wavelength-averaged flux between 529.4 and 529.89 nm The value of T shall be 0.521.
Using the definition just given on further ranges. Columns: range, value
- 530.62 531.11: 0.547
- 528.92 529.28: 0.539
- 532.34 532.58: 0.553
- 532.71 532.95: 0.554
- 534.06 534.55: 0.513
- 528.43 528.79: 0.517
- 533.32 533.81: 0.54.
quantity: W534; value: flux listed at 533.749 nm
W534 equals 0.5348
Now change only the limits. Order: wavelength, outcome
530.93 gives 0.5456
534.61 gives 0.5258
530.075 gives 0.5352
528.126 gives 0.5648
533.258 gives 0.5417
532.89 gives 0.5525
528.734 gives 0.5198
